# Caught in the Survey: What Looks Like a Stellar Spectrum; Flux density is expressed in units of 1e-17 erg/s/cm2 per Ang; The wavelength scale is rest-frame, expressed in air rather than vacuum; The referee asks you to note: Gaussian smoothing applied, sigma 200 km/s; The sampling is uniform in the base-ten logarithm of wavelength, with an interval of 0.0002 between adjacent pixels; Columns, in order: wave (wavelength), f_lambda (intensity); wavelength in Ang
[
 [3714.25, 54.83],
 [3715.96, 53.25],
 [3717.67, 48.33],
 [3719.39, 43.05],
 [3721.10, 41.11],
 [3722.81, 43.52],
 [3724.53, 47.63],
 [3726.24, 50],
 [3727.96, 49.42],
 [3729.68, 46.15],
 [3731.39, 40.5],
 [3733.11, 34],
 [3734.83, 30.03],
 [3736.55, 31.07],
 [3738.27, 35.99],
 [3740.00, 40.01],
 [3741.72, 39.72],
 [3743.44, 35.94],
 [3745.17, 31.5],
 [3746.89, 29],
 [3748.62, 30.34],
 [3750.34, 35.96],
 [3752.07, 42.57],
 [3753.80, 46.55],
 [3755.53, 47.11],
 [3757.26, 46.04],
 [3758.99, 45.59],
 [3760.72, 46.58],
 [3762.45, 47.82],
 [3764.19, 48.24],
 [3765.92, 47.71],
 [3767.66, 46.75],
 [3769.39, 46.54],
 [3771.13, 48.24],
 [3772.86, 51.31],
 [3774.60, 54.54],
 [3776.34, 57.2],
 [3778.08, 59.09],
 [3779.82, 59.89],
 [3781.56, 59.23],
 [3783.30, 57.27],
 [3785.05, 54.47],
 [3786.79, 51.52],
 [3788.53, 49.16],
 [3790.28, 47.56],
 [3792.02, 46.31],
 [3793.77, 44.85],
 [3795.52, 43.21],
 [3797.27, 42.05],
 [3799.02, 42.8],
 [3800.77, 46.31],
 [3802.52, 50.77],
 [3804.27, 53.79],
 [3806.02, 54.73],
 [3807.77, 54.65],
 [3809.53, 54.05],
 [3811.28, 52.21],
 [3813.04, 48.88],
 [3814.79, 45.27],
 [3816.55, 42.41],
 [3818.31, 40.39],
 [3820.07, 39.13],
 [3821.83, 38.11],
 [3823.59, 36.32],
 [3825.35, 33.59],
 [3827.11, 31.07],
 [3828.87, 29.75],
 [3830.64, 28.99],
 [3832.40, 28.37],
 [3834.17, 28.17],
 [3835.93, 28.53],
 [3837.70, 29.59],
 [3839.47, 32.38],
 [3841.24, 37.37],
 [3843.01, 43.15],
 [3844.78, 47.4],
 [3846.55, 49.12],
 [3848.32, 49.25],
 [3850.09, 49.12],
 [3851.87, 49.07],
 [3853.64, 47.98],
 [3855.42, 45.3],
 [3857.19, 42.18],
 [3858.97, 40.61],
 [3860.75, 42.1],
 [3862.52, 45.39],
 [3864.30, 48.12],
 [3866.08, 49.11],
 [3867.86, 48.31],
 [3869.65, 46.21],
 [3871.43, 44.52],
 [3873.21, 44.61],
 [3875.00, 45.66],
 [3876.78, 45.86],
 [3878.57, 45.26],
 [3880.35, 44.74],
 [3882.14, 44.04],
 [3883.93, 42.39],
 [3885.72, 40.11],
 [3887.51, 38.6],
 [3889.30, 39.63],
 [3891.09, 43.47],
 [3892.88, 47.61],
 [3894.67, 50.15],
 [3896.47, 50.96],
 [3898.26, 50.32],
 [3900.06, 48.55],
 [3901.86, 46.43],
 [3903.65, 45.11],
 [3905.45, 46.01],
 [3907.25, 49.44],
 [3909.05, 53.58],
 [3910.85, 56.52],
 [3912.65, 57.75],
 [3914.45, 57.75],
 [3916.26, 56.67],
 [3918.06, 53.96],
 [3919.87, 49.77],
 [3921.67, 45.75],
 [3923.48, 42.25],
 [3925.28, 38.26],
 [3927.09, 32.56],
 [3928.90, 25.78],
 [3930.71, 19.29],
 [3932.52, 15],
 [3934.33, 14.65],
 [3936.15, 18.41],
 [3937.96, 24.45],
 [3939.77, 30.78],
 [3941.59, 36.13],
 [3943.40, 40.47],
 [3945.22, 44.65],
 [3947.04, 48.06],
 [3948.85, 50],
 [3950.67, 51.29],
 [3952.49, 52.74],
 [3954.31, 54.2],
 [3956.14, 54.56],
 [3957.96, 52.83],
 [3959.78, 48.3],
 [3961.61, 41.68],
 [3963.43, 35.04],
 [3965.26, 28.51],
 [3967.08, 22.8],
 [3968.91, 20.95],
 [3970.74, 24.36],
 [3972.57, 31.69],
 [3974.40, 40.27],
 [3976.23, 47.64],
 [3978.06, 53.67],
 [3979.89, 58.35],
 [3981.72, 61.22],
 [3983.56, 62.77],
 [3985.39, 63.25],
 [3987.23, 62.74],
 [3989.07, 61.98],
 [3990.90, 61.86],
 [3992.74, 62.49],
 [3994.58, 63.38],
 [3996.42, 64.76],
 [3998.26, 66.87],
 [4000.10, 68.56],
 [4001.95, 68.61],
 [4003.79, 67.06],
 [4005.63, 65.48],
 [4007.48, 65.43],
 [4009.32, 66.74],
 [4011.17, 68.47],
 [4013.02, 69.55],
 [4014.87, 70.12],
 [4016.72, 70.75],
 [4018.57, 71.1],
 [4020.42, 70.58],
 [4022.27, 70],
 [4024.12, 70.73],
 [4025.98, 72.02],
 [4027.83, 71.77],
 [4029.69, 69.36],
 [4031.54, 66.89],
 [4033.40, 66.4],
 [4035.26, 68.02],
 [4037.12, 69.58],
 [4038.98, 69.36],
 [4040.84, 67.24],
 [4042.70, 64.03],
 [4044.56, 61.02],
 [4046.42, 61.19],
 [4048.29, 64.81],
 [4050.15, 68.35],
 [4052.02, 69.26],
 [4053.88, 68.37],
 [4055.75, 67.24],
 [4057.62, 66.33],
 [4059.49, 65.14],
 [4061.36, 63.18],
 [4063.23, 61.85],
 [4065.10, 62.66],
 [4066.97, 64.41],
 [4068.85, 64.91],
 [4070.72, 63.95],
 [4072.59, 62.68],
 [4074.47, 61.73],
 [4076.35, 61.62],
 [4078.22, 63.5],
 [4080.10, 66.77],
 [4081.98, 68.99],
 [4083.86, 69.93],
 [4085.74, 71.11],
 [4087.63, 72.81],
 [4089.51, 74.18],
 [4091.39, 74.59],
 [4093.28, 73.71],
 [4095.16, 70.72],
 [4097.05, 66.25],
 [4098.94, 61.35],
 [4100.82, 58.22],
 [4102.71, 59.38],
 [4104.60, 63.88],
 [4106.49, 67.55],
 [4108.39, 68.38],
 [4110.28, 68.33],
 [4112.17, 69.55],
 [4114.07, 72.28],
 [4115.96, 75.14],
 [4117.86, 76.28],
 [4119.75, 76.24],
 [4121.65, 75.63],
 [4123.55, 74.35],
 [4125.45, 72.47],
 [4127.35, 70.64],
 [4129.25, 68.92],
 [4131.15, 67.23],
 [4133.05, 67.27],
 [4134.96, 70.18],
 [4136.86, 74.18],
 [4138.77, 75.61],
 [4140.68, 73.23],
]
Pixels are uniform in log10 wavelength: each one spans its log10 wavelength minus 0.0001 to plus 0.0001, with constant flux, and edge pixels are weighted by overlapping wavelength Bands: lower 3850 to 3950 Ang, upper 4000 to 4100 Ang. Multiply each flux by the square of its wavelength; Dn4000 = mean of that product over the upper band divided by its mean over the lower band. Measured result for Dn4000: 1.7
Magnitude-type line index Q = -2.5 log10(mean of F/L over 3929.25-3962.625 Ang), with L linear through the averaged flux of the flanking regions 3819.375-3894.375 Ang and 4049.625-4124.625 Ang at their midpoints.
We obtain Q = 0.32 mag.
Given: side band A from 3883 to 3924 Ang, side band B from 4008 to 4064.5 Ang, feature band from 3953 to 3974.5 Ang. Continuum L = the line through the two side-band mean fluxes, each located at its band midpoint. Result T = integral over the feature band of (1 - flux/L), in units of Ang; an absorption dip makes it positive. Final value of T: 7.1 Ang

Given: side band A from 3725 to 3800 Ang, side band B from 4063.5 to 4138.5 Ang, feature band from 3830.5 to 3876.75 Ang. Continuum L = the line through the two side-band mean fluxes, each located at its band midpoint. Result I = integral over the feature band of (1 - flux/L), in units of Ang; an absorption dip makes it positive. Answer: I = 8.3 Ang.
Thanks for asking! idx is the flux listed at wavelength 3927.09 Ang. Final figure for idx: 32.56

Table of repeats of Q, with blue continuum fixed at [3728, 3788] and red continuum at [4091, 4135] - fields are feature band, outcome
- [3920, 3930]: 0.44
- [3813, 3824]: 0.19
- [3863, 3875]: 0.13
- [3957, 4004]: 0.18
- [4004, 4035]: -0.10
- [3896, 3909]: 0.14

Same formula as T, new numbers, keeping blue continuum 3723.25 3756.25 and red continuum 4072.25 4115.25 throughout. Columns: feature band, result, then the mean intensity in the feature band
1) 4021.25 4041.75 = -2.2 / 69.2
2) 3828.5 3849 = 4.8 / 36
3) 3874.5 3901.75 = 3.1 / 45.2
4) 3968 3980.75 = 4.1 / 39.5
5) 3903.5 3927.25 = 1.6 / 49.6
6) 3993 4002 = -0.9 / 65.9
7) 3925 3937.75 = 7.4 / 22.7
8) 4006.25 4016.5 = -1.2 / 68.1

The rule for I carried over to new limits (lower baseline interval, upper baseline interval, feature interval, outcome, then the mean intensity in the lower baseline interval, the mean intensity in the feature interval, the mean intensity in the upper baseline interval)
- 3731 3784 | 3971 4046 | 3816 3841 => 8.3 Ang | 44.3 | 33.3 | 64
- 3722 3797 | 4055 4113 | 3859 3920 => 7.1 Ang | 45.3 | 47.5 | 66.3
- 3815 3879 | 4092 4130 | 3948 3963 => 0.7 Ang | 40.9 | 50.2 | 69.5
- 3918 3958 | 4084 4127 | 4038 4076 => -2.5 Ang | 38.3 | 64.8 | 70.1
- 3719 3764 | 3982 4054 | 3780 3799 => -1.9 Ang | 40.8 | 49.6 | 66.9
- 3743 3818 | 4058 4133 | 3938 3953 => 4.0 Ang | 47.6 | 42.9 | 68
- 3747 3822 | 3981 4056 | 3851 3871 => 3.1 Ang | 48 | 45.8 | 66.8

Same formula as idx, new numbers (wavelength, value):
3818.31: 40.39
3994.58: 63.38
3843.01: 43.15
